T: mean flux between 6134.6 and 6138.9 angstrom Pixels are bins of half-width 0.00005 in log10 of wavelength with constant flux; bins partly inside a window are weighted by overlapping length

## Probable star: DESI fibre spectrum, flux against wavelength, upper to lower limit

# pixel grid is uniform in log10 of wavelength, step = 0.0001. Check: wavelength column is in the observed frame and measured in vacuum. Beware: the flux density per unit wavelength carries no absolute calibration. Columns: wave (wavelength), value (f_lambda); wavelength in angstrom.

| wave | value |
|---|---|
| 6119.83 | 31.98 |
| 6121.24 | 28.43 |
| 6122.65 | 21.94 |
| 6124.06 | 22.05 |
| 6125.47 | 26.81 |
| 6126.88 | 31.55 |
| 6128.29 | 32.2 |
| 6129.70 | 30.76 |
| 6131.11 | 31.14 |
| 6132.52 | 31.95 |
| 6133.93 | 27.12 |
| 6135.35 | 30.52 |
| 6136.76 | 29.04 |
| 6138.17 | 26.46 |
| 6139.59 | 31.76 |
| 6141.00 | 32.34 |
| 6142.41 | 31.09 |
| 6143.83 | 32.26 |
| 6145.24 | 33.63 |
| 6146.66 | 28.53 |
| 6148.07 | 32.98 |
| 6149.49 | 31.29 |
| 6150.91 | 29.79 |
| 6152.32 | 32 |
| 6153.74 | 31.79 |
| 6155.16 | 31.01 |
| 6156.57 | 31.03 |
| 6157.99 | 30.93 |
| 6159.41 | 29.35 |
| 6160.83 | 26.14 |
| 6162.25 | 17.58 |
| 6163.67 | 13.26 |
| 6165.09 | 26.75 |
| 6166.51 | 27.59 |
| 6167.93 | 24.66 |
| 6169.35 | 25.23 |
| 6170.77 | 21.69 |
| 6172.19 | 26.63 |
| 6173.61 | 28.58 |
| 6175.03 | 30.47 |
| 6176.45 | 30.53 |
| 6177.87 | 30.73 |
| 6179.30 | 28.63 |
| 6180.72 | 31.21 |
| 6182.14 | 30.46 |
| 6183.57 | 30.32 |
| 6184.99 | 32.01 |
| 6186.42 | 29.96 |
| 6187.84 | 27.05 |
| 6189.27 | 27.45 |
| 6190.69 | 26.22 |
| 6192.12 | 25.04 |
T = 28.6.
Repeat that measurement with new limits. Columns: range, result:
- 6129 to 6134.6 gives 30.3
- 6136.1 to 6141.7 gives 29.9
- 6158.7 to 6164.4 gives 21.6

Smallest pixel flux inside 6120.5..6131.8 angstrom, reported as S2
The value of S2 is 21.94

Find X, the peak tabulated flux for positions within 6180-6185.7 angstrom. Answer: 32.01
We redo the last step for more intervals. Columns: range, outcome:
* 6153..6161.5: 31.79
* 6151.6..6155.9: 32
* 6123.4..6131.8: 32.2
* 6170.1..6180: 30.73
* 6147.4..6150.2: 32.98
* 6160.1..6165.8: 26.75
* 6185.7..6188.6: 29.96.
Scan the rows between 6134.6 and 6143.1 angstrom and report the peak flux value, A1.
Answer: 32.34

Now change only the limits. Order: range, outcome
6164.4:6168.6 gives 27.59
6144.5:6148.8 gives 33.63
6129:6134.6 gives 31.95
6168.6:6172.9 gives 26.63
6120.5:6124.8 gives 28.43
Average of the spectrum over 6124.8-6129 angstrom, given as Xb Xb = 30.2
